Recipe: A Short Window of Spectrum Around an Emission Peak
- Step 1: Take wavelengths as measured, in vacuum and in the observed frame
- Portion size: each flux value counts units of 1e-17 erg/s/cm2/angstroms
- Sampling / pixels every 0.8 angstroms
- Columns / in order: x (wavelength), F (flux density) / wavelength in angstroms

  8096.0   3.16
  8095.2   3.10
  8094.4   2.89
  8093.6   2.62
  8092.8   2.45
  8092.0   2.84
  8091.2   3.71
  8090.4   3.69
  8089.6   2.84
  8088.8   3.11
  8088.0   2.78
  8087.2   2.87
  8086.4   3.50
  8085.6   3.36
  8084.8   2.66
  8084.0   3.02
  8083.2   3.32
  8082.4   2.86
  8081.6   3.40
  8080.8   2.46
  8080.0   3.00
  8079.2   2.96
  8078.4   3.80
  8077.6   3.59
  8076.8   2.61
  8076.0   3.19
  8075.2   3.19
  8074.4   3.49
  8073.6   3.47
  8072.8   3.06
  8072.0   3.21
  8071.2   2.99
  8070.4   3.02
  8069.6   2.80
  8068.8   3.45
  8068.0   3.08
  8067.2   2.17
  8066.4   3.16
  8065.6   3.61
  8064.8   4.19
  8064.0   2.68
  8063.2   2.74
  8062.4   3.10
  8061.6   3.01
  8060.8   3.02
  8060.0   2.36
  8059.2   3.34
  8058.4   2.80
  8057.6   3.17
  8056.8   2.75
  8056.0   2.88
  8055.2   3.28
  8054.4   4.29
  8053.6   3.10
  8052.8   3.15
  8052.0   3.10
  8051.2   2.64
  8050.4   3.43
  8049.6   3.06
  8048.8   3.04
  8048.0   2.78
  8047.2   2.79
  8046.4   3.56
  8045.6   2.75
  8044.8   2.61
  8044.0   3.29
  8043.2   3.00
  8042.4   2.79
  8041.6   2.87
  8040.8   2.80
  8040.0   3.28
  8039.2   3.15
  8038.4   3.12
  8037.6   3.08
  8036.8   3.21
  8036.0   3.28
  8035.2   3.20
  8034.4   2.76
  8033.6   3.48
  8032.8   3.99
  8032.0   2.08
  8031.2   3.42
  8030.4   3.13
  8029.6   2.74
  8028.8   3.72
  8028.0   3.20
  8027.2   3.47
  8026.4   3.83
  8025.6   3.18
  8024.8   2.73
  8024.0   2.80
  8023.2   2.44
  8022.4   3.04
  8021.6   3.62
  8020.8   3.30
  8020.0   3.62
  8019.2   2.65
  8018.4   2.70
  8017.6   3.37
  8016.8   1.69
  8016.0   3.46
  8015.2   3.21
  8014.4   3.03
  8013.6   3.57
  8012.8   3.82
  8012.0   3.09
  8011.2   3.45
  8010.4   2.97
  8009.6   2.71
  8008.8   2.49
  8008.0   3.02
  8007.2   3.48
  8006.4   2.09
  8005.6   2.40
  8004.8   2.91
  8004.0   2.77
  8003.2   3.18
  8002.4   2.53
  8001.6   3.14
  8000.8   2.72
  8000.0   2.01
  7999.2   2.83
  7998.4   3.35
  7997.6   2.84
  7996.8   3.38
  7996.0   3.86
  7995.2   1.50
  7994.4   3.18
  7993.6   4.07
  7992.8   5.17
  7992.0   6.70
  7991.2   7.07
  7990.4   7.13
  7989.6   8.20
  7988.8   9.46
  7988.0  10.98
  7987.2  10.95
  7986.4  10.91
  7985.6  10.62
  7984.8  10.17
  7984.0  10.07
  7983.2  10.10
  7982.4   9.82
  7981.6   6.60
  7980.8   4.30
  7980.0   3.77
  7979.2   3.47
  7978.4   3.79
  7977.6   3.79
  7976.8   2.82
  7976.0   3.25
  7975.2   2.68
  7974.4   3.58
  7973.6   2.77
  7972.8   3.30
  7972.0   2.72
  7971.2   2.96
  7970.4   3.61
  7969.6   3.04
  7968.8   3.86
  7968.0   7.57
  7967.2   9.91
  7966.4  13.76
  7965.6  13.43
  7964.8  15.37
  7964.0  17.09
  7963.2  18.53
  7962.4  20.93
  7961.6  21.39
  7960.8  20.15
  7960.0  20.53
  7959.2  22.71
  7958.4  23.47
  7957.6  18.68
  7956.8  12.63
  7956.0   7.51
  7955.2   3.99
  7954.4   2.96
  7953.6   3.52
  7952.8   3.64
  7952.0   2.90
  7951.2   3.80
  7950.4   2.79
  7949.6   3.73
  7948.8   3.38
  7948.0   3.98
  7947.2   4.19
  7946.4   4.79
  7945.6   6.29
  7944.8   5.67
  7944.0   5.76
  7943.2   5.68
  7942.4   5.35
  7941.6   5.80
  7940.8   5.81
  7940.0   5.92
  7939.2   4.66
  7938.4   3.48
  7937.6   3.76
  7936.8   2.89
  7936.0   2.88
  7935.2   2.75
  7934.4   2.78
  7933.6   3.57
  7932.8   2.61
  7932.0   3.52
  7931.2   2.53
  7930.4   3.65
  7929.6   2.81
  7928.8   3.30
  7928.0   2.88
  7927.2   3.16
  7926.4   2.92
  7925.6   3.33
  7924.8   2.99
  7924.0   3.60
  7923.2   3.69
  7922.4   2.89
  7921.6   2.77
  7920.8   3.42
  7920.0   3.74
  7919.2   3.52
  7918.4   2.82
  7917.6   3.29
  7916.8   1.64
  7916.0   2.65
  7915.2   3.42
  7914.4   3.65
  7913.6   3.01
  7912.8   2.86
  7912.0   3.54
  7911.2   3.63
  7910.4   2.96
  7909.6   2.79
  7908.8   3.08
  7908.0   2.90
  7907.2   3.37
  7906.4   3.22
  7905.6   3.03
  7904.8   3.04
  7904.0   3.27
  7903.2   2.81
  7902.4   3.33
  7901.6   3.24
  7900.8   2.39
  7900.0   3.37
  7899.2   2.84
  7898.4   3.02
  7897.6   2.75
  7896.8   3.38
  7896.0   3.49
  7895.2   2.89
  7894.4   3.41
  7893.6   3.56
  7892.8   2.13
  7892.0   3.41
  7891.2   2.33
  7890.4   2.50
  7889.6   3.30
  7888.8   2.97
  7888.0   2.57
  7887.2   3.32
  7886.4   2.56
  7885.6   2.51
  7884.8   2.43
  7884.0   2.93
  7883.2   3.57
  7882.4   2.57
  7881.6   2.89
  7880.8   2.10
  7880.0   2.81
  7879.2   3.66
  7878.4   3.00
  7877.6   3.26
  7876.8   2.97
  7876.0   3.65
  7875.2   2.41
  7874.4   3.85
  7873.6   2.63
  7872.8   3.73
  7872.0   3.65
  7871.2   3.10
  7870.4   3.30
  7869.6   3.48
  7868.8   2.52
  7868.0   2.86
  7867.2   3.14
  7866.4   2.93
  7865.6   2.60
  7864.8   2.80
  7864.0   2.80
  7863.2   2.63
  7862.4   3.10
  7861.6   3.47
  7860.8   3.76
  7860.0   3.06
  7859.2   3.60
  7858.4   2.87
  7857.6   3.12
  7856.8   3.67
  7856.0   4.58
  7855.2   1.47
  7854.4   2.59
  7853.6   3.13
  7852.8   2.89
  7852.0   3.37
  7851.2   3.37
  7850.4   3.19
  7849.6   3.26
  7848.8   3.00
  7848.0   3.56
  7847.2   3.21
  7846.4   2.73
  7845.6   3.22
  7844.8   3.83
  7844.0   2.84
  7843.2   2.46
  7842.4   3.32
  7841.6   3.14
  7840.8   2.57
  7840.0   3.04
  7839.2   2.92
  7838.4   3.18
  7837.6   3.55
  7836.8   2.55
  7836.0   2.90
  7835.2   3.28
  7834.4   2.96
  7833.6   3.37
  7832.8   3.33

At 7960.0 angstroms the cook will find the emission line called H-alpha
